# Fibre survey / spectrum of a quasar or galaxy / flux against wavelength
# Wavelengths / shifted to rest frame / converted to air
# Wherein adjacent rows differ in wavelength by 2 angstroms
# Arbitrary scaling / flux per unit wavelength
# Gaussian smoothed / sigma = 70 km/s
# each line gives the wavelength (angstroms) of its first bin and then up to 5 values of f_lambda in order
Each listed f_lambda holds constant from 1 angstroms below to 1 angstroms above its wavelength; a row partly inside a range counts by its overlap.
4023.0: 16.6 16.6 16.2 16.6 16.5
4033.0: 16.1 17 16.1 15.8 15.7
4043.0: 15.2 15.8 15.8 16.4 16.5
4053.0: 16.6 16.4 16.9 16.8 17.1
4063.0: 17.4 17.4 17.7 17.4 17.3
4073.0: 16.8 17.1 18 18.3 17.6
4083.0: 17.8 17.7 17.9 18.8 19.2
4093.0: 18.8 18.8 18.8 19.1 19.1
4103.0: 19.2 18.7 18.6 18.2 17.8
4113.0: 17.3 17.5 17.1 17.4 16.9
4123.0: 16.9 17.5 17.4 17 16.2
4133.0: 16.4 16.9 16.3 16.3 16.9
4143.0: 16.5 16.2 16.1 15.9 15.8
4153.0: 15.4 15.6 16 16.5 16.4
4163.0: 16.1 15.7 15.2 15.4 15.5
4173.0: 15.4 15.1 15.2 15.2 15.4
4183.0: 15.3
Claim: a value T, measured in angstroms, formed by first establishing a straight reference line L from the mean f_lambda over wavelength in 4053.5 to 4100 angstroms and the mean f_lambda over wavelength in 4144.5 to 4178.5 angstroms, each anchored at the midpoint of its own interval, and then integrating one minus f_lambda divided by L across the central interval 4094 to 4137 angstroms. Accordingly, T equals -2.23 angstroms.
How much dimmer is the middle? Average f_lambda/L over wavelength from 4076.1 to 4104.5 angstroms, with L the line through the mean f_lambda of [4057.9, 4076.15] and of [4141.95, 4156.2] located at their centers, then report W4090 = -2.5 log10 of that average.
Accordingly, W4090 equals -0.102 mag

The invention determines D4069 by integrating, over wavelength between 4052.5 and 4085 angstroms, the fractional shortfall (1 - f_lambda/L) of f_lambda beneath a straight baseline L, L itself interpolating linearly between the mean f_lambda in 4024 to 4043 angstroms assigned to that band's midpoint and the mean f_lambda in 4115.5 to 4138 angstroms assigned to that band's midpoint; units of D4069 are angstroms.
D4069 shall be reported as -1.61 angstroms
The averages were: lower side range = 16.2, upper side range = 16.9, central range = 17.3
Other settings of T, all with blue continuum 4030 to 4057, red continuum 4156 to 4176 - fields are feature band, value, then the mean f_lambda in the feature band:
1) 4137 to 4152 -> -0.42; 16.2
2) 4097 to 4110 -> -2.33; 18.8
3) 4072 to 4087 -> -1.49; 17.6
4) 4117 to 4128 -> -0.91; 17.2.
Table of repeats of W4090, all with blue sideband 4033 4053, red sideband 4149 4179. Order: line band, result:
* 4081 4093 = -0.150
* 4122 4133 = -0.077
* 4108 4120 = -0.112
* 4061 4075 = -0.086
